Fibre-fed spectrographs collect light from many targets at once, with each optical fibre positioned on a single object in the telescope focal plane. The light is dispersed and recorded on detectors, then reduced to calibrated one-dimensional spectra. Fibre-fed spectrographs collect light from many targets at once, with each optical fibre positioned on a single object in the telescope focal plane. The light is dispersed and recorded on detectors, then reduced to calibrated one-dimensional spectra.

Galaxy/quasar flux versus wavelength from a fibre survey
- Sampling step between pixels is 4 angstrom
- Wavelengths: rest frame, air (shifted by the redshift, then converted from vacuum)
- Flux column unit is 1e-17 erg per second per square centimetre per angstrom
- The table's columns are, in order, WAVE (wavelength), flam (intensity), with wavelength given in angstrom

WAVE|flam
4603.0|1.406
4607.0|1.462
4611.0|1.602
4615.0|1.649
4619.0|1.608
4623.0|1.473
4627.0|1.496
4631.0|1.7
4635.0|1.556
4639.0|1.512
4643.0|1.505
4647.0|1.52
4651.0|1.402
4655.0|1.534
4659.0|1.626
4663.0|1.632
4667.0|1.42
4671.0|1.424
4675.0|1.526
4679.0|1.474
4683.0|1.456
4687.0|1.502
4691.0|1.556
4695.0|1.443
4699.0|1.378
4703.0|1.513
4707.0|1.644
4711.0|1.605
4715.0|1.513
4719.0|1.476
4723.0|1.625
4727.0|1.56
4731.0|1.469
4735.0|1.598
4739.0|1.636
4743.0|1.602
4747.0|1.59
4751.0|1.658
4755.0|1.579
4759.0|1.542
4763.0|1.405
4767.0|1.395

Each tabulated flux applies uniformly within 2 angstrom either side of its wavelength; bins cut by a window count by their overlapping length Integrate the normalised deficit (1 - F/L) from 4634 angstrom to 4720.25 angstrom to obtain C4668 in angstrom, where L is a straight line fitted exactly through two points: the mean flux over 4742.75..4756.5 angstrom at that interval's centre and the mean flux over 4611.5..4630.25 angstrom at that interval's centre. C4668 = 4.2 angstrom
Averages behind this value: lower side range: 1.57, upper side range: 1.61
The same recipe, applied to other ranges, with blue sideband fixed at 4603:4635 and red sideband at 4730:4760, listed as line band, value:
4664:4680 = 1.0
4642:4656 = 0.7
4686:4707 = 1.1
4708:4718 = 0.1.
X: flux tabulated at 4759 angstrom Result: 1.542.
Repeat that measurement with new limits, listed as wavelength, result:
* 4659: 1.626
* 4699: 1.378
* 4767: 1.395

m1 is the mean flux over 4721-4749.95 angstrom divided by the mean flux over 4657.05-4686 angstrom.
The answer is 1.05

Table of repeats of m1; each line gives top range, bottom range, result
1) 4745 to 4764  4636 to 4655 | 1.05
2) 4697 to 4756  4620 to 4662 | 1.02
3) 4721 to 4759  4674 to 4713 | 1.05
